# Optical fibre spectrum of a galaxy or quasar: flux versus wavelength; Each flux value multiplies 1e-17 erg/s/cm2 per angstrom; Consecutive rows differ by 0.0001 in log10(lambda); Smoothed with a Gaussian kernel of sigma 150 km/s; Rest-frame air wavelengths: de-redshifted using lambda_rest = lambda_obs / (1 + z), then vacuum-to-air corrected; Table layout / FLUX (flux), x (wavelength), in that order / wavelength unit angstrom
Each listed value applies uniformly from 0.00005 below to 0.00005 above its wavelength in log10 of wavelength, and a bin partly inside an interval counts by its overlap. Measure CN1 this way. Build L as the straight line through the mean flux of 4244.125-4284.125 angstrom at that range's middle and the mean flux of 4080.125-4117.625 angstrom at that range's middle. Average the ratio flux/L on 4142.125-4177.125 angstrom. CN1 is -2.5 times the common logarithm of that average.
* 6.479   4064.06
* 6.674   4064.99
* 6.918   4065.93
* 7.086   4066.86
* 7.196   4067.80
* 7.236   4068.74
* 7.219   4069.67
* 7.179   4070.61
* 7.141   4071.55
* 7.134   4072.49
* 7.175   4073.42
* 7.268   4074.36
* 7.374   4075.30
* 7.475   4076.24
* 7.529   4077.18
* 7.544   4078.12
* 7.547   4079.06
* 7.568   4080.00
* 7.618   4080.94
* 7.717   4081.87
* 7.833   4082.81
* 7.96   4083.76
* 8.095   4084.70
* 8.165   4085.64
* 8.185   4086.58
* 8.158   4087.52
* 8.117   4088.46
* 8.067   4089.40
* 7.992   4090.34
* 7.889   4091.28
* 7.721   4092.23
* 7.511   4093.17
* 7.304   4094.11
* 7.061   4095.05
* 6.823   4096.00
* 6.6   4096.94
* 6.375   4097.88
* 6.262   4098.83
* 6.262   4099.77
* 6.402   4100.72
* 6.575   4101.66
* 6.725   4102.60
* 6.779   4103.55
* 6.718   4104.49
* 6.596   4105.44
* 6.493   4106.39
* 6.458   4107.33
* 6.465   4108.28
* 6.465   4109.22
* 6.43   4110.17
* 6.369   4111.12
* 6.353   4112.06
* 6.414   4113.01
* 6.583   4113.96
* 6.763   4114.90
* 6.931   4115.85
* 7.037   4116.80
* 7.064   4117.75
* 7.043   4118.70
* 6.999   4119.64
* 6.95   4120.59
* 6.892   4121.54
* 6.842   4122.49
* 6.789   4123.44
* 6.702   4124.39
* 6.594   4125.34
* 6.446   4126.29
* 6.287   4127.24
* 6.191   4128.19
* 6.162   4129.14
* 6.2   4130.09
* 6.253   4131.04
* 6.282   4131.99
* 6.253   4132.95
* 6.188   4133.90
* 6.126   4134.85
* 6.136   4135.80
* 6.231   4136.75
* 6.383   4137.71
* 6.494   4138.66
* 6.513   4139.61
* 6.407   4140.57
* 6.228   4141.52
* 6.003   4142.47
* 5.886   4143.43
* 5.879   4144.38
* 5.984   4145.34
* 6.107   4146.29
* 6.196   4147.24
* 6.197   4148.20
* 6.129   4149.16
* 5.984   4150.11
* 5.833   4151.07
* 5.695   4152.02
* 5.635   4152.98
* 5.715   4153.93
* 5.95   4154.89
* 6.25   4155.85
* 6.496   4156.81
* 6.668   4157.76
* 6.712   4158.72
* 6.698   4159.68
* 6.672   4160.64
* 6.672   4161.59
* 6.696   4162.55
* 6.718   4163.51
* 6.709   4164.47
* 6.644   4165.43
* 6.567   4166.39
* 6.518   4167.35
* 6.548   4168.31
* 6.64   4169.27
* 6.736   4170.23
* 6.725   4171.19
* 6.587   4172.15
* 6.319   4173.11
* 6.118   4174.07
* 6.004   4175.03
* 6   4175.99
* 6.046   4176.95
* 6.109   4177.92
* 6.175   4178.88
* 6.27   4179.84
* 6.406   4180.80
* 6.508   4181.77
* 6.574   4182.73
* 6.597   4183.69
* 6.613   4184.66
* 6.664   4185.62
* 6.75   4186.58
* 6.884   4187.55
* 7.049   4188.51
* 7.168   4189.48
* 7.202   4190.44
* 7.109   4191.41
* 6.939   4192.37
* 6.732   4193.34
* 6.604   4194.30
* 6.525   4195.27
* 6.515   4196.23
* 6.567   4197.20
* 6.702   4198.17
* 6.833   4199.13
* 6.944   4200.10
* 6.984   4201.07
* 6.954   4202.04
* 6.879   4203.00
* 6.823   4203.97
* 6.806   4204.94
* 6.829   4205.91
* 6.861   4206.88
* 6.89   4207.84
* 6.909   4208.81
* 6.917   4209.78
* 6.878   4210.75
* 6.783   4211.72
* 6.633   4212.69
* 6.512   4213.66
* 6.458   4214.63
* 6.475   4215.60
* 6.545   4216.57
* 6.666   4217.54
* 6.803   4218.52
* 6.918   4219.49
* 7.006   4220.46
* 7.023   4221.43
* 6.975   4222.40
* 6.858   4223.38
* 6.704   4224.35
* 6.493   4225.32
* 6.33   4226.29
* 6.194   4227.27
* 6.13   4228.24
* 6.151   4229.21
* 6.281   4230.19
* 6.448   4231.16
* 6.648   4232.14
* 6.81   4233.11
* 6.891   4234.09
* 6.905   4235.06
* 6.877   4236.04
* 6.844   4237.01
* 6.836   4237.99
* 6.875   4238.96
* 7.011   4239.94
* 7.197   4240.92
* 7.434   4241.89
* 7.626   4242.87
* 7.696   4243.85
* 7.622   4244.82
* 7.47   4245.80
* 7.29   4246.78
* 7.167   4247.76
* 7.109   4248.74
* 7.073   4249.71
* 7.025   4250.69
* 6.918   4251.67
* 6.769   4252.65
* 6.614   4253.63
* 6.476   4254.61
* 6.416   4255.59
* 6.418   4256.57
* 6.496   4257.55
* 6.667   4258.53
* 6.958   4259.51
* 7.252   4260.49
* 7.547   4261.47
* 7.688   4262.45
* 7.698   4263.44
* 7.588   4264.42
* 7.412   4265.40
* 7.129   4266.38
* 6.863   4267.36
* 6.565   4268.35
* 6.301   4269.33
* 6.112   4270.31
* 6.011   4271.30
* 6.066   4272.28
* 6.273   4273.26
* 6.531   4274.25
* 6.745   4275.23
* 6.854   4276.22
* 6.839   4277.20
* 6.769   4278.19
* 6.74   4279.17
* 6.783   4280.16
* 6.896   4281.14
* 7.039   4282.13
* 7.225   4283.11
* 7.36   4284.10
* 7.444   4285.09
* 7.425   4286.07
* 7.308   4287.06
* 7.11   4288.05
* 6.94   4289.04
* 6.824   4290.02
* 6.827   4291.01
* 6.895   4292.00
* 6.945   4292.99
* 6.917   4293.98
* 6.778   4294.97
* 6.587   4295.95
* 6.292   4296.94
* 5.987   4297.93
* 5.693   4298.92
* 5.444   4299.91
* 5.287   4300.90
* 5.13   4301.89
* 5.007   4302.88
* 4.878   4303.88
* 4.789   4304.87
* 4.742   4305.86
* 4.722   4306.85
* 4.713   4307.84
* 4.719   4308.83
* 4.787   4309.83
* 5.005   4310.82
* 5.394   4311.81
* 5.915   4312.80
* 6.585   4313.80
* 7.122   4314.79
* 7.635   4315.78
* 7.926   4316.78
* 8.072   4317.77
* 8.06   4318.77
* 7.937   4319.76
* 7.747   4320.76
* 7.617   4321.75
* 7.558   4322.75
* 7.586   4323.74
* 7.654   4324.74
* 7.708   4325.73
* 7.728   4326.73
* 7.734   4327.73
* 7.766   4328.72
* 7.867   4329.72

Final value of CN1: 0.117 mag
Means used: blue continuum 7.09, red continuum 6.9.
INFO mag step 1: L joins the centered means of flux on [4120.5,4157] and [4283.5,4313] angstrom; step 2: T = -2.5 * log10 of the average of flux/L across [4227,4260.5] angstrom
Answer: -0.13 mag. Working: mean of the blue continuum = 6.23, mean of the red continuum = 6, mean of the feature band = 6.87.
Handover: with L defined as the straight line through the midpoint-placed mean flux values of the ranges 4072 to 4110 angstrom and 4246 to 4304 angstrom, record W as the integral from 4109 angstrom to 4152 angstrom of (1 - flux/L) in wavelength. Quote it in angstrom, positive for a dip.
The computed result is 4.4 angstrom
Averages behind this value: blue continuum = 7.24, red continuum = 6.72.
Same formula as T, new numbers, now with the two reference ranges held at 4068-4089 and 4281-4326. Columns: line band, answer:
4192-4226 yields 0.03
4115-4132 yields 0.11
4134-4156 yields 0.19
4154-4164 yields 0.11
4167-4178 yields 0.13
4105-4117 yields 0.14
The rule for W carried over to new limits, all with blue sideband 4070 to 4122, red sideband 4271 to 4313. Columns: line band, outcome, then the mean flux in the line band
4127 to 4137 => 1.1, 6.21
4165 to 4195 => 0.7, 6.57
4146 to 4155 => 1.2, 5.94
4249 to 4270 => -1.9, 6.94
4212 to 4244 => -1.2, 6.75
